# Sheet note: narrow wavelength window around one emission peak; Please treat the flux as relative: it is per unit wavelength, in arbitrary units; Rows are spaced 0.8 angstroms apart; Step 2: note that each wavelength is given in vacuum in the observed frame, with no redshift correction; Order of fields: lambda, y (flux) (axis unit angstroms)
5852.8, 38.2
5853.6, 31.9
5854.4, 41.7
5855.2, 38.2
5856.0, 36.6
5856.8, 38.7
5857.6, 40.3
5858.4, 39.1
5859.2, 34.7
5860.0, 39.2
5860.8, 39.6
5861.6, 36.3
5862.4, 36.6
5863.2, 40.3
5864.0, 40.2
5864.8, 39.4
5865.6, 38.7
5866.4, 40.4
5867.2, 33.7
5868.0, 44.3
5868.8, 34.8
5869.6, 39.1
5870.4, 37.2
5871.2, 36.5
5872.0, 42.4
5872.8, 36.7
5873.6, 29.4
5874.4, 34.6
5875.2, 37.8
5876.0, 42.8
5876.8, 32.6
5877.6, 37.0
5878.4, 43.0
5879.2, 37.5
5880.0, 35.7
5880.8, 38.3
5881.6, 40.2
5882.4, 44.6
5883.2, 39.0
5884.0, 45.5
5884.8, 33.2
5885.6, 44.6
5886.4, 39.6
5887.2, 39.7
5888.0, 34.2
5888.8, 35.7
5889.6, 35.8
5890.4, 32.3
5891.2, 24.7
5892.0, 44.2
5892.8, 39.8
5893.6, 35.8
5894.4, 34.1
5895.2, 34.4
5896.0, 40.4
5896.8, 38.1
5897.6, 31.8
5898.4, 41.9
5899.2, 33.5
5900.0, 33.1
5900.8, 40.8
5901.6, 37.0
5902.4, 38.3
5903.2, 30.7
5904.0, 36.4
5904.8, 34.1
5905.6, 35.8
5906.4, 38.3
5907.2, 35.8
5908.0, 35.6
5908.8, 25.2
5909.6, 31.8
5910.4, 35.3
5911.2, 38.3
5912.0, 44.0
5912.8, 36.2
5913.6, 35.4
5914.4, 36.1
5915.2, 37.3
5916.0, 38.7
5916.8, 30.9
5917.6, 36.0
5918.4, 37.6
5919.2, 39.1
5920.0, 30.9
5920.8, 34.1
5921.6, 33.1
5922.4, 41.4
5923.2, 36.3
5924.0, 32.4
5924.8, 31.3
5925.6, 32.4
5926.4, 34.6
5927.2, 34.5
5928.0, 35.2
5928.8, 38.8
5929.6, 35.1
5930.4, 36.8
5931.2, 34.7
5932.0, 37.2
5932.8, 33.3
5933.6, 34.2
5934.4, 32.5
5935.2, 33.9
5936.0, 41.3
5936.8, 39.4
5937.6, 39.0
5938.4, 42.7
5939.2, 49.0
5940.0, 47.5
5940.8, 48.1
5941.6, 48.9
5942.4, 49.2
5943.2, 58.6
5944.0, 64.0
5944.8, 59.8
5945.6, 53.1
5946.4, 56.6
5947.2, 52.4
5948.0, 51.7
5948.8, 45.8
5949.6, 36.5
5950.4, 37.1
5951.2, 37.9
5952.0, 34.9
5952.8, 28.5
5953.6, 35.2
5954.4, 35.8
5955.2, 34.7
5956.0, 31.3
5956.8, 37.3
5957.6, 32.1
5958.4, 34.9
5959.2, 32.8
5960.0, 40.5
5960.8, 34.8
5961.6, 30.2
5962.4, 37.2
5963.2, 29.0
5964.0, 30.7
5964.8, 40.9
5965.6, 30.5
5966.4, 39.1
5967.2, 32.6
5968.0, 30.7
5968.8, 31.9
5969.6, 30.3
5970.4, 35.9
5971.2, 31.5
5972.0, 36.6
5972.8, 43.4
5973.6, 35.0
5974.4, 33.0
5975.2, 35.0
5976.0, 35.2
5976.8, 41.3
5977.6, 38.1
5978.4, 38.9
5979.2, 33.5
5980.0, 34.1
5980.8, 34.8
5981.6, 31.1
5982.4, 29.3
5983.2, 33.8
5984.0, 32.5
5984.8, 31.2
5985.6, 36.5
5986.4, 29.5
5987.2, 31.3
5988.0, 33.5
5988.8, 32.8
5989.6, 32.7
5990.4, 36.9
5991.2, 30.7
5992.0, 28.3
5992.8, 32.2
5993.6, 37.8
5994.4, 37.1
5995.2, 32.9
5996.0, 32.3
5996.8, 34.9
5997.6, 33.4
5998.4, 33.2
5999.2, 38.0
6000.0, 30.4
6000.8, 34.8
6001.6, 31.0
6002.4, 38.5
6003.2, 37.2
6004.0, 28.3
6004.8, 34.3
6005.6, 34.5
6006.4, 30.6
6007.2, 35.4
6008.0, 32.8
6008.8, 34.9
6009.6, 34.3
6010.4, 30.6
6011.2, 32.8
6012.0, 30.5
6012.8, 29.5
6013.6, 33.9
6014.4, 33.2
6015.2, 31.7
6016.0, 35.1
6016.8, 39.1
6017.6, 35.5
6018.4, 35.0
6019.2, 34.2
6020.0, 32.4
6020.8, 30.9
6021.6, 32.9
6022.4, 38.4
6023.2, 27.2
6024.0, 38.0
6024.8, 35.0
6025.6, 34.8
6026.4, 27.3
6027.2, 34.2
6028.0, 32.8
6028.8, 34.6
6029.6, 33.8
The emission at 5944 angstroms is [O II]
